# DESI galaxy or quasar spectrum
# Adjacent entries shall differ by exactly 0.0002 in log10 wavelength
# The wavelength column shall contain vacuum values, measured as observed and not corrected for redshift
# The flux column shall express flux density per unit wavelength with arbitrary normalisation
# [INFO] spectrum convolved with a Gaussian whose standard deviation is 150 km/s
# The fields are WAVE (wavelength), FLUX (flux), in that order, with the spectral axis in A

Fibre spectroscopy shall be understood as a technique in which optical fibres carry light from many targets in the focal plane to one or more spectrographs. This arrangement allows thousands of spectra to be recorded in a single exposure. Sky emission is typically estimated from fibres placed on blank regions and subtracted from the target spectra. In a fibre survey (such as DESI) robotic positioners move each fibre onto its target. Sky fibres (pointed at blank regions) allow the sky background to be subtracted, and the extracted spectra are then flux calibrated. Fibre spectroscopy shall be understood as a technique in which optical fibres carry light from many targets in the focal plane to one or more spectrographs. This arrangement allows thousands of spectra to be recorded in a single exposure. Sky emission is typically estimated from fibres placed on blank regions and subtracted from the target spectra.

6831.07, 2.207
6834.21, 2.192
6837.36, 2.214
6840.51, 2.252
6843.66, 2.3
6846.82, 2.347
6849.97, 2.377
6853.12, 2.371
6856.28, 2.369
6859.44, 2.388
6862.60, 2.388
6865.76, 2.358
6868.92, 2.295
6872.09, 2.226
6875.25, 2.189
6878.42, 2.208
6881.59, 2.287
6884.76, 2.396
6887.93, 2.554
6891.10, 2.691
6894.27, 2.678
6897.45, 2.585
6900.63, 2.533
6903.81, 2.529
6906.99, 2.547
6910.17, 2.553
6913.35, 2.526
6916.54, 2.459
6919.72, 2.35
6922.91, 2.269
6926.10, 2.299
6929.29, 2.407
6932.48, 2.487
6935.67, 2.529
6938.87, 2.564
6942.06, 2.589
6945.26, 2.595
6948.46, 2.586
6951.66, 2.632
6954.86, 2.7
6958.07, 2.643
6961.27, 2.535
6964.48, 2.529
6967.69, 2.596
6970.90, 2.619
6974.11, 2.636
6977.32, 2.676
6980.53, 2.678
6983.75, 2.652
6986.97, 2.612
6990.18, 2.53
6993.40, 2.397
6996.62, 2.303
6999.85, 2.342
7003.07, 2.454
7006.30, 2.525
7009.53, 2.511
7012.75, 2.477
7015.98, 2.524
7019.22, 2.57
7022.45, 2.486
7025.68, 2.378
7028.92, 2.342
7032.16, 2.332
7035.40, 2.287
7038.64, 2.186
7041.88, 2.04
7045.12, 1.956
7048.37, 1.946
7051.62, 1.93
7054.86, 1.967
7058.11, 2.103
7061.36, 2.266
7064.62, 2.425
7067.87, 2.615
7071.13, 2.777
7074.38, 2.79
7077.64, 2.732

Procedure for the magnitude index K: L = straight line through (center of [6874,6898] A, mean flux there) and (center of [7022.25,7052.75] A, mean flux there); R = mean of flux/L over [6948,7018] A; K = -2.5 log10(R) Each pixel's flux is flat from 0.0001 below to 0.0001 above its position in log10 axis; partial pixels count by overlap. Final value -0.125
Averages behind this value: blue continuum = 2.45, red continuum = 2.18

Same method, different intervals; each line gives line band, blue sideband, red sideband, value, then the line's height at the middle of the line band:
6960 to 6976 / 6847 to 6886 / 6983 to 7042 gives -0.08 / 2.39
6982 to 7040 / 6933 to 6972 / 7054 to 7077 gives 0.03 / 2.52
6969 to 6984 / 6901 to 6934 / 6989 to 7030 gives -0.09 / 2.45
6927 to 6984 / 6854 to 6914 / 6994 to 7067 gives -0.10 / 2.37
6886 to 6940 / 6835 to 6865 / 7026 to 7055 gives -0.11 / 2.26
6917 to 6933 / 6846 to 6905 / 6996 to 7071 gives 0.01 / 2.38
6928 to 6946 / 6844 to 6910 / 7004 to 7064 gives -0.07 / 2.36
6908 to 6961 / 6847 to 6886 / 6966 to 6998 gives -0.02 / 2.47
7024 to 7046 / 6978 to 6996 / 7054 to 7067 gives 0.06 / 2.34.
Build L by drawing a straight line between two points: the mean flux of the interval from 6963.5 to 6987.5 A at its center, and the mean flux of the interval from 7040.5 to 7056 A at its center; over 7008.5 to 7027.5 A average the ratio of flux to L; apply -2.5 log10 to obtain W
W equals -0.11 mag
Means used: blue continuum 2.63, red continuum 1.97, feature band 2.49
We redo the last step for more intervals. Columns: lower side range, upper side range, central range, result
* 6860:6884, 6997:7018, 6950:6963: -0.10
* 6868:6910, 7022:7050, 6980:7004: -0.10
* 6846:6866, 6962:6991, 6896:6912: -0.03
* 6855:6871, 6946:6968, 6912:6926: 0.05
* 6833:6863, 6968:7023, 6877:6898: -0.05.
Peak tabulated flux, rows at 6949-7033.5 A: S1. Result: 2.7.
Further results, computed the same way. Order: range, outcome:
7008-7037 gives 2.57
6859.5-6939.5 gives 2.691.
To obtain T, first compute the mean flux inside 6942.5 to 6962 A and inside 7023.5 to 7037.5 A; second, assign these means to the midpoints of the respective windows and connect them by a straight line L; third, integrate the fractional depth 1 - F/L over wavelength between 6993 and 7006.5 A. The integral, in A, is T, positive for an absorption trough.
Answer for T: 0.29 A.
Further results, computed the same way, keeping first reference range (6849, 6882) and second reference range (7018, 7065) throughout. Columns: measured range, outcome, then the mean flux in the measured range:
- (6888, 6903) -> -2.1 A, 2.61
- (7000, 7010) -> -1.1 A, 2.47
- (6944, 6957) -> -2.1 A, 2.63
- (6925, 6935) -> -0.6 A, 2.42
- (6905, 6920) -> -1.4 A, 2.5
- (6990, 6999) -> -0.6 A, 2.38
